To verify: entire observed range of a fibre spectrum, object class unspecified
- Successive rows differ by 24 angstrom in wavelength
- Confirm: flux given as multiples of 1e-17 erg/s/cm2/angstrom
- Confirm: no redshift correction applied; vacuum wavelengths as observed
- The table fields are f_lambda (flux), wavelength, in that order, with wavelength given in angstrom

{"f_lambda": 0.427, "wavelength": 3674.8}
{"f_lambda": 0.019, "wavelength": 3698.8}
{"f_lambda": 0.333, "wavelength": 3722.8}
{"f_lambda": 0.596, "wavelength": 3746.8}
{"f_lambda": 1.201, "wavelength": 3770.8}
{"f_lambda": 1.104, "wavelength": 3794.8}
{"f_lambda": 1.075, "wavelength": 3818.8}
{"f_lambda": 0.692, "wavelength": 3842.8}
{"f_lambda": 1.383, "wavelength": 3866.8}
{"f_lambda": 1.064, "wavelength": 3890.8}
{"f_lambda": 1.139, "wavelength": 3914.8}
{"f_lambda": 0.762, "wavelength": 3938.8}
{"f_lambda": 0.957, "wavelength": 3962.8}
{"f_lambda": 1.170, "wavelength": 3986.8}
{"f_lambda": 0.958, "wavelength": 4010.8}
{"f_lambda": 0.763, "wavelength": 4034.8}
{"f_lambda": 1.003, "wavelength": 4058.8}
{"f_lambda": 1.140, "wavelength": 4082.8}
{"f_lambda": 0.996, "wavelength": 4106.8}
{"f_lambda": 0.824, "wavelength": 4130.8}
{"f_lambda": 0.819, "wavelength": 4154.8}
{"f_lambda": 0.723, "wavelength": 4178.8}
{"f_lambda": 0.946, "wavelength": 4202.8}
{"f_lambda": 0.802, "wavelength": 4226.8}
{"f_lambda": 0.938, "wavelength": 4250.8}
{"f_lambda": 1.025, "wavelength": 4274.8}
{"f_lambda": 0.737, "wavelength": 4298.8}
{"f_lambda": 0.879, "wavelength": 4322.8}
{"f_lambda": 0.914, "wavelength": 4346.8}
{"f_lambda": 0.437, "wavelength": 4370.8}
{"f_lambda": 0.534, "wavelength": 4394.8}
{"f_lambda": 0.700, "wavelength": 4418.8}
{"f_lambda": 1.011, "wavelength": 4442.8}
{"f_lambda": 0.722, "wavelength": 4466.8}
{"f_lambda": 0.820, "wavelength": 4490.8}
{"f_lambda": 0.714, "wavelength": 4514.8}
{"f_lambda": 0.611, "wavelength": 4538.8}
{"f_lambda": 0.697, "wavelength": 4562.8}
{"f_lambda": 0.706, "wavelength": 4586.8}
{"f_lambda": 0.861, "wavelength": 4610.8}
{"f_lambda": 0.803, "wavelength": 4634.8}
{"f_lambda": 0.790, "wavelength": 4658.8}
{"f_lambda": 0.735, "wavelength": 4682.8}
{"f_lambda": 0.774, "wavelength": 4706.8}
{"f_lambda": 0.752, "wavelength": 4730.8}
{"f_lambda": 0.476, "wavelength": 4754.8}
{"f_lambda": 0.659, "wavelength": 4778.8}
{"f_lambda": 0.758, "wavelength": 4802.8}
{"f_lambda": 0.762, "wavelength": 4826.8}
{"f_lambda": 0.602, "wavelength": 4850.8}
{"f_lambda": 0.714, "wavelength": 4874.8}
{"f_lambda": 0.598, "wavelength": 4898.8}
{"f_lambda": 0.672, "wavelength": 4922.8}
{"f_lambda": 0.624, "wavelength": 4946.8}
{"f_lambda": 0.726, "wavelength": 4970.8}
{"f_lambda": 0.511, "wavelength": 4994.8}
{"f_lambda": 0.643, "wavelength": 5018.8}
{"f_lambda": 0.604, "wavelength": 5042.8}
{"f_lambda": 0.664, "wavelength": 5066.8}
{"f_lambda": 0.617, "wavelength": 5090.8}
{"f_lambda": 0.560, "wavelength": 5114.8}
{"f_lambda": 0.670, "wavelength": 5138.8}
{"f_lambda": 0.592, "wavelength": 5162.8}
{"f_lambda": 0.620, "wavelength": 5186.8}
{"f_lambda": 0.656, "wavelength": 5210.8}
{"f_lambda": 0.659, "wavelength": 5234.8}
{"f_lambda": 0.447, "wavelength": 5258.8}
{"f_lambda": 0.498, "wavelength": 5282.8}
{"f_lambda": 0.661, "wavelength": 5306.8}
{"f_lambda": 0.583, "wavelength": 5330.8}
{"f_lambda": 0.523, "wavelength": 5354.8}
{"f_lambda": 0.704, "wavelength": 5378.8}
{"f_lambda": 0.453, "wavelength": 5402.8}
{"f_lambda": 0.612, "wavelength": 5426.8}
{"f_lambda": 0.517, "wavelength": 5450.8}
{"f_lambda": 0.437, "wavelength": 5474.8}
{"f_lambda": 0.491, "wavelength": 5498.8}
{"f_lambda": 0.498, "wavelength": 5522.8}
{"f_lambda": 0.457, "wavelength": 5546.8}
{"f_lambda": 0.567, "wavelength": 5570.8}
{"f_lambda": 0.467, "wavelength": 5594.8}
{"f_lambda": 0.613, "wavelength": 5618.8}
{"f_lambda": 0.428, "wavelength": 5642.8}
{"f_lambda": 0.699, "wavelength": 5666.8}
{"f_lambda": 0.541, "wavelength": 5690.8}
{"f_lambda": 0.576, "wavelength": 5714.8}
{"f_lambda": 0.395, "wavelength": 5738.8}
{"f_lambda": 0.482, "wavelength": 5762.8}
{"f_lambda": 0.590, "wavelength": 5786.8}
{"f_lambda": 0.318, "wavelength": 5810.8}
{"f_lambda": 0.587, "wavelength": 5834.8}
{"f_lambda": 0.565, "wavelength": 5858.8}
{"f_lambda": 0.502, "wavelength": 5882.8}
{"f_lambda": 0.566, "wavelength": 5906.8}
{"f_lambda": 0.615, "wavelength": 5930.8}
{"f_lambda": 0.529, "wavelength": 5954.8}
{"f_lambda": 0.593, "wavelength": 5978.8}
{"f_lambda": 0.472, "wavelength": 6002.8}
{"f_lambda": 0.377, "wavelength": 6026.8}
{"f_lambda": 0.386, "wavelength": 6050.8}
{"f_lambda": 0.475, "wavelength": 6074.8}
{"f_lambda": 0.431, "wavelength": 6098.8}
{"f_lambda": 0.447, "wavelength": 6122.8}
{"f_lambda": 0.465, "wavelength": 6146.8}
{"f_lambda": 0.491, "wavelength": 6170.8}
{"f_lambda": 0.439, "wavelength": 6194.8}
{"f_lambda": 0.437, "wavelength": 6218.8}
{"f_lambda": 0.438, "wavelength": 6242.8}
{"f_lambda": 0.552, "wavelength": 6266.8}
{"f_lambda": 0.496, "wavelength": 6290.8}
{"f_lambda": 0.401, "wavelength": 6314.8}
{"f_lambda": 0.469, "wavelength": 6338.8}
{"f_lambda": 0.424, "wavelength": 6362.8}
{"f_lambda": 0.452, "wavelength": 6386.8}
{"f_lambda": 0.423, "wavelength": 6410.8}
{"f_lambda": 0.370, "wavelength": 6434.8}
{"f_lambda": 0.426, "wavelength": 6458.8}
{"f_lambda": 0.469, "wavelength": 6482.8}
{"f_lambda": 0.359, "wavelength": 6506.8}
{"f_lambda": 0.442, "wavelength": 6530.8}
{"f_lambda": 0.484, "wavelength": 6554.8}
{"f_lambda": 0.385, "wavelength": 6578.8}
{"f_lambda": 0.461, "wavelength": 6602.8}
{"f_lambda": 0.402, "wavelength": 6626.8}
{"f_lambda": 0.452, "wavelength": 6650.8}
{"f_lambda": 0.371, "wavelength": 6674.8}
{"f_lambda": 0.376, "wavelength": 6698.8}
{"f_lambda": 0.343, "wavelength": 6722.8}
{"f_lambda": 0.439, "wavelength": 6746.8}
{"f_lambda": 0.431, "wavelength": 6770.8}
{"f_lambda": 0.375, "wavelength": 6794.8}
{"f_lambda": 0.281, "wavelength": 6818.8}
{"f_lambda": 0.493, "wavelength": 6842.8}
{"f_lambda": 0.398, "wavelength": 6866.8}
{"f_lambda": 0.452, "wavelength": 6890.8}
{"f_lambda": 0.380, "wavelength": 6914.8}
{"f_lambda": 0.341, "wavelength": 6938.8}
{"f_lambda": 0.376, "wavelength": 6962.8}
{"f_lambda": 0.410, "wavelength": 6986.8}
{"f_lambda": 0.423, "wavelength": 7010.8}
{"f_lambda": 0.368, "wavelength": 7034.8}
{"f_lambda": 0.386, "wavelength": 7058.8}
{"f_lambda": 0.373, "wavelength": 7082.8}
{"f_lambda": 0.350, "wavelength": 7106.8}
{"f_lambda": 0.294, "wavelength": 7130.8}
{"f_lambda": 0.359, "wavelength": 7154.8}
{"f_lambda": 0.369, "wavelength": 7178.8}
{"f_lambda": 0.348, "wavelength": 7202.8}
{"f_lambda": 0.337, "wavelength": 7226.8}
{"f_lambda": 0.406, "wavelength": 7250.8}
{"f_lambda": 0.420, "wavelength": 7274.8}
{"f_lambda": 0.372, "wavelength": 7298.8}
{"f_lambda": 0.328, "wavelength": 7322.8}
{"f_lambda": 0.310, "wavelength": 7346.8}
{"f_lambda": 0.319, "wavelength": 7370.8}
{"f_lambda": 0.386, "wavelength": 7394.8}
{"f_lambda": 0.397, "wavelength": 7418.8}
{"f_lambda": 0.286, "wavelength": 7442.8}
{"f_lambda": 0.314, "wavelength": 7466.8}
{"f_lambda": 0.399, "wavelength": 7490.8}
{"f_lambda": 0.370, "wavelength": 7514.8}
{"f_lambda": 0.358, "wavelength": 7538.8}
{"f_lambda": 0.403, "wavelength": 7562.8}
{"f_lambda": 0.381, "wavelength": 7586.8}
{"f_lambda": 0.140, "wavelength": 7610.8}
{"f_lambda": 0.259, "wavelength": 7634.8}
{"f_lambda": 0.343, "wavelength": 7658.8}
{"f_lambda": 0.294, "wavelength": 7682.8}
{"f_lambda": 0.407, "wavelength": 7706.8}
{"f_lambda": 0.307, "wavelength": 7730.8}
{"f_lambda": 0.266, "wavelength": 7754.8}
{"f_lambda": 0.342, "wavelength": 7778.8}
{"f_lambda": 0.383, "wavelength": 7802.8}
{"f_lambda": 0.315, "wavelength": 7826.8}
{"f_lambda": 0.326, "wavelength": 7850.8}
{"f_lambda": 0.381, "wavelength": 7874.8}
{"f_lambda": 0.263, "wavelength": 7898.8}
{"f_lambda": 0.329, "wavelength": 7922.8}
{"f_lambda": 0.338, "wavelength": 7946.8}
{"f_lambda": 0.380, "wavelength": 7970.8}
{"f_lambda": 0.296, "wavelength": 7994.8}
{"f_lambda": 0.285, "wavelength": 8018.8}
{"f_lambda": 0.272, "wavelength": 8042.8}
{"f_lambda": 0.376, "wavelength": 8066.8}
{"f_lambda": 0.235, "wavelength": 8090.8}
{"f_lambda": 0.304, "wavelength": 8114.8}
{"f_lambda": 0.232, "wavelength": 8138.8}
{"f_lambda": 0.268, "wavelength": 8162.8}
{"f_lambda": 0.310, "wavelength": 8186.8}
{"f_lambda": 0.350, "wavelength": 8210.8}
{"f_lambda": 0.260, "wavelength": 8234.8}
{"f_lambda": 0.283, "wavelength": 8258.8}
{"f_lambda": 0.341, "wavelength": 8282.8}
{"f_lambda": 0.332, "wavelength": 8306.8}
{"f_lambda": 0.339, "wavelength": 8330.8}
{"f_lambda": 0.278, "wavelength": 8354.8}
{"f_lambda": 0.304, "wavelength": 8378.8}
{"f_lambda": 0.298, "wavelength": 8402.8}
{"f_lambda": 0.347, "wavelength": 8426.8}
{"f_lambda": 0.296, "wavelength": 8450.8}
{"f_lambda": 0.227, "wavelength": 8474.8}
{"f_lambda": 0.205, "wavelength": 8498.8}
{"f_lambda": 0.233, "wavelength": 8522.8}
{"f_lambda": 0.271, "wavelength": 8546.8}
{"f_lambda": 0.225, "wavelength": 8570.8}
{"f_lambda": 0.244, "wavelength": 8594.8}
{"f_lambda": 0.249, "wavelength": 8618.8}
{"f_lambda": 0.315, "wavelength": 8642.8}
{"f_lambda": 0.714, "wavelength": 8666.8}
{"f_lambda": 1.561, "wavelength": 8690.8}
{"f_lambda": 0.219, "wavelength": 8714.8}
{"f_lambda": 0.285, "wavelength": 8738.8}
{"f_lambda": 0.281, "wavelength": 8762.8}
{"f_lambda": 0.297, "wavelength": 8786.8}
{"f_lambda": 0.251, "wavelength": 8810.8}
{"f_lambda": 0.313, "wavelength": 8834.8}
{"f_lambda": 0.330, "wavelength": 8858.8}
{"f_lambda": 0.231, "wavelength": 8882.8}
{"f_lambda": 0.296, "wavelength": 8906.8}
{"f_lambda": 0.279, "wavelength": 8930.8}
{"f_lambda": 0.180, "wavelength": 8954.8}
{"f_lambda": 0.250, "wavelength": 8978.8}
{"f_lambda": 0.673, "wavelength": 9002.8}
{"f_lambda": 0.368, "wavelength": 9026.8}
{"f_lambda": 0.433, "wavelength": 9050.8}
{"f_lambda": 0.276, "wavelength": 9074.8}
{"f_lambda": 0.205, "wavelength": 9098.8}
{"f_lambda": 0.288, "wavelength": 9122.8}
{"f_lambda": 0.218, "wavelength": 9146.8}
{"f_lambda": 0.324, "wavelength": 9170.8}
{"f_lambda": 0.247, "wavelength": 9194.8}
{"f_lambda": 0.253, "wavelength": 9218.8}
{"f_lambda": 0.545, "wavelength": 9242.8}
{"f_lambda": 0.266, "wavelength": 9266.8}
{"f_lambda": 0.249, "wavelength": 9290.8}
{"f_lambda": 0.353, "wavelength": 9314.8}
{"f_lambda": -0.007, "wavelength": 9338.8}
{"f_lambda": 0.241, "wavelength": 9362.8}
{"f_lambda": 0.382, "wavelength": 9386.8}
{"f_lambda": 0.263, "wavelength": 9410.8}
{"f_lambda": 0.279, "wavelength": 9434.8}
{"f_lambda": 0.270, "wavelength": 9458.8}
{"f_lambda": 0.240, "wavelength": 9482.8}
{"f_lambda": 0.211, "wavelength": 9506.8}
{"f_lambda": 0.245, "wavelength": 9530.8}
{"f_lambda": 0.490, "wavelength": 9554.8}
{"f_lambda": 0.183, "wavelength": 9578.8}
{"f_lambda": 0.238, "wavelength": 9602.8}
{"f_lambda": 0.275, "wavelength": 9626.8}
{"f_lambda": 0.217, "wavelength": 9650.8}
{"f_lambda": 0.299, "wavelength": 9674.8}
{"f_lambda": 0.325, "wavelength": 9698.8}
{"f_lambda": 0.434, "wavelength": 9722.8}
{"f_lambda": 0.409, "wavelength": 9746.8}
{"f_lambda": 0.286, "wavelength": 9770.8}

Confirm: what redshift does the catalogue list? 1.33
